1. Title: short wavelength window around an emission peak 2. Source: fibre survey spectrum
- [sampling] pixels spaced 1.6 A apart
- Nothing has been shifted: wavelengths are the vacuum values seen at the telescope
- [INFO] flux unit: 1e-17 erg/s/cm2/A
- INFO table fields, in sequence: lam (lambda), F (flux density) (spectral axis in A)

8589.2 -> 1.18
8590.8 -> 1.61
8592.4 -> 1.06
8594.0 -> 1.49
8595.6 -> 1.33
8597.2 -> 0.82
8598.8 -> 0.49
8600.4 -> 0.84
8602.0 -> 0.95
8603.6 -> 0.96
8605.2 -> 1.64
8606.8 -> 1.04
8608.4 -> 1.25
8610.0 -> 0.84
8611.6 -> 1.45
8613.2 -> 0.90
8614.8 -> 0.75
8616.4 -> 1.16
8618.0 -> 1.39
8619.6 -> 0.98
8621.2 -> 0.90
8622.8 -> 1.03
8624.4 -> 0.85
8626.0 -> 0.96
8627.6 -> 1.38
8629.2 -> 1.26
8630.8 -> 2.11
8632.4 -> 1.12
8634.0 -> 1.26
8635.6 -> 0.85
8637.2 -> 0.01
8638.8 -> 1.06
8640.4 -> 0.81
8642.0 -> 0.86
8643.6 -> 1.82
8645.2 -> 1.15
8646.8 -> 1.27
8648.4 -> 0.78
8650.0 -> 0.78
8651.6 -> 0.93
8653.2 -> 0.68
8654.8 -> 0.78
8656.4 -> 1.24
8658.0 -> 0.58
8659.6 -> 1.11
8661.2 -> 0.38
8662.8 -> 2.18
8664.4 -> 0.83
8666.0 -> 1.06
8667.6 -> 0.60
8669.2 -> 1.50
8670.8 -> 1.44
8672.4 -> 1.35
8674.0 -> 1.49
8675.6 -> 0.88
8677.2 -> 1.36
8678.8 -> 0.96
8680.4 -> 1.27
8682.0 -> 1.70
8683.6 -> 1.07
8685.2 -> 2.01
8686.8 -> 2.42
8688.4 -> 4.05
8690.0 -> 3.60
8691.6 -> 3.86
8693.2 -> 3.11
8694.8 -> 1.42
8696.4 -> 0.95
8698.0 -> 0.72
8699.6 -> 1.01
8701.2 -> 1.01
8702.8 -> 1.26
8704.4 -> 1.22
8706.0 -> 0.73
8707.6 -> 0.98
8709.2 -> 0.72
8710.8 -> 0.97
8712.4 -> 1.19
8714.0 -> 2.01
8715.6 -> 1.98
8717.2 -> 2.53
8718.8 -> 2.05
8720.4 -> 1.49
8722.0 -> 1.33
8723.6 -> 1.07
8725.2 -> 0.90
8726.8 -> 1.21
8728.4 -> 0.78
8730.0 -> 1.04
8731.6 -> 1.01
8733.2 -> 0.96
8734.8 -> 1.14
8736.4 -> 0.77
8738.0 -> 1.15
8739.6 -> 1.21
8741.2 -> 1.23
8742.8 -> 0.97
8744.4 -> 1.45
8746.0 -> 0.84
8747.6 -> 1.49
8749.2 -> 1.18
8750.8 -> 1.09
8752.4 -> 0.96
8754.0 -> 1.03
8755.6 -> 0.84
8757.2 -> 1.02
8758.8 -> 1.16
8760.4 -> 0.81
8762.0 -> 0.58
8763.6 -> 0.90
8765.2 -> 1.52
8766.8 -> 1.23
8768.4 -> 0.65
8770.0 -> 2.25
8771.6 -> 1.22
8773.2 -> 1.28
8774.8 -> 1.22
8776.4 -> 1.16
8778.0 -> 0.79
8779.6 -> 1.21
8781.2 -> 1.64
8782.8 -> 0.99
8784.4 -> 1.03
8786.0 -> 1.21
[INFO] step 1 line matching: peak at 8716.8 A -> [N II] 6583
